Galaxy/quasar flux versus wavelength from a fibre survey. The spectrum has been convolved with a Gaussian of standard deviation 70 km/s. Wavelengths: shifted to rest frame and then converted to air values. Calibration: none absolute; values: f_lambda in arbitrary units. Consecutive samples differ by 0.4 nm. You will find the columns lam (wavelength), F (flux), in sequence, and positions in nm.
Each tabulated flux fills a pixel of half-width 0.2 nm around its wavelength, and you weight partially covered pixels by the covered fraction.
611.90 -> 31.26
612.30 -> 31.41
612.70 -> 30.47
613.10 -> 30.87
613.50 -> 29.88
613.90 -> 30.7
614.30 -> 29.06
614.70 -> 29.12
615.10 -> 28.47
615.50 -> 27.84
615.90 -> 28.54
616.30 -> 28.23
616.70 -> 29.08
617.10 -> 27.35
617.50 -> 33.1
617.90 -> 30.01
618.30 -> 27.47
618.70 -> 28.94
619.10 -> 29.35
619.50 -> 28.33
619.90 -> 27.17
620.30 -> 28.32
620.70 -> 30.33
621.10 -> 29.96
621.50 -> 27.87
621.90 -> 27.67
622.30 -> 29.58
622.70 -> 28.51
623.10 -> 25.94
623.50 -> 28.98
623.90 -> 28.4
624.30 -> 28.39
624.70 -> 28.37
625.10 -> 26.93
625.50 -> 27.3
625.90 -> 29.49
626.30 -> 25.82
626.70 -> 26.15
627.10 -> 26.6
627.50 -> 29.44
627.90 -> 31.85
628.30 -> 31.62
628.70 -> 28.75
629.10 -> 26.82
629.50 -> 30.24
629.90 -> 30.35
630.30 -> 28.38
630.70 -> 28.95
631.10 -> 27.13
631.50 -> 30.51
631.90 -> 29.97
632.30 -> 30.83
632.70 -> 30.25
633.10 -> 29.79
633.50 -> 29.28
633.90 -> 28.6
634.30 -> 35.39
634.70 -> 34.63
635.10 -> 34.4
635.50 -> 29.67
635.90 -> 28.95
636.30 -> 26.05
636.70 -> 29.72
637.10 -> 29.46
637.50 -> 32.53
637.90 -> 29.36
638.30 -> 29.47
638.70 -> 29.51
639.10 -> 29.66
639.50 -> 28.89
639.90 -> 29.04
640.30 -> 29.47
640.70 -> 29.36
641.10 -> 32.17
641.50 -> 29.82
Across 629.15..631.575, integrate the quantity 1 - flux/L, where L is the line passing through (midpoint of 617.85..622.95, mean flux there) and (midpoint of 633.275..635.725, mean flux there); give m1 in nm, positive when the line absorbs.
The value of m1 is 0.151 nm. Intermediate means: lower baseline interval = 28.7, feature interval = 29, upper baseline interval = 31.9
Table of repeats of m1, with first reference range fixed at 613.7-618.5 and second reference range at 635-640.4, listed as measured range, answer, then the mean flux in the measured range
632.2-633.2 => -0.03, 30.3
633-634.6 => -0.08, 31.1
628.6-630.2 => 0.02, 29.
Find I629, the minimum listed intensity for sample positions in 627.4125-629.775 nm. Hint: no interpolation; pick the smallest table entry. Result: 26.82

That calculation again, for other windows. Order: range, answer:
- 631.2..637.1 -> 26.05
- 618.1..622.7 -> 27.17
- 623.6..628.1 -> 25.82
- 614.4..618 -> 27.35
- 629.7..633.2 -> 27.13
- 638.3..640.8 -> 28.89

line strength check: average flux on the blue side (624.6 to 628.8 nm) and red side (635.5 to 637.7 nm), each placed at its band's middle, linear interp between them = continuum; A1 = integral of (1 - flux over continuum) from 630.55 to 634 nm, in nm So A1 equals -0.07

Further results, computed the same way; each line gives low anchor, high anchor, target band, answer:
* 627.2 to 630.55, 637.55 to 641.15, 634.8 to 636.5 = -0.02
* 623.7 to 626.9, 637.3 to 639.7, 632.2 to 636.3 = -0.25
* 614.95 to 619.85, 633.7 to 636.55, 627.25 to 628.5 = -0.03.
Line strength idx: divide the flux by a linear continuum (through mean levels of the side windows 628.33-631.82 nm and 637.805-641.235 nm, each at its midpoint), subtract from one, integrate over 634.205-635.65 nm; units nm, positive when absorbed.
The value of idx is -0.21 nm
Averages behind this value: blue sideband 29.1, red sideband 29.6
